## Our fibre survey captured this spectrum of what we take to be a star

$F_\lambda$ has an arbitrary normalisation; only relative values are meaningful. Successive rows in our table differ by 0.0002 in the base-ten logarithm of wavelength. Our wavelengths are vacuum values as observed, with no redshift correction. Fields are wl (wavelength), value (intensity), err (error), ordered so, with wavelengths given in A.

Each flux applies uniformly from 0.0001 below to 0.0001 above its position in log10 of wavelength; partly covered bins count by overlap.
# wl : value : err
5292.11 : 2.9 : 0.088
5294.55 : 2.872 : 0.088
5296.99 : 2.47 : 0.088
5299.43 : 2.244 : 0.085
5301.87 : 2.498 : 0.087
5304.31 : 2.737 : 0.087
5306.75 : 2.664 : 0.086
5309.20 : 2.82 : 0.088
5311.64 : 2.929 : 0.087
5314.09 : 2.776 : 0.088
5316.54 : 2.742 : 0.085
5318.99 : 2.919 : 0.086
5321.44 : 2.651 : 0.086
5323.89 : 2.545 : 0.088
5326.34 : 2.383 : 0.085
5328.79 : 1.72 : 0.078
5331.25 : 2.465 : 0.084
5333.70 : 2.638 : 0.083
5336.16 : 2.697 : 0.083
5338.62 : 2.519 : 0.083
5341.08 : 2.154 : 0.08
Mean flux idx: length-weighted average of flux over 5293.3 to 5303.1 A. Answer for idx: 2.52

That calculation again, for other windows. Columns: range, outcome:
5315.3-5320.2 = 2.83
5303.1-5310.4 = 2.74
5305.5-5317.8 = 2.79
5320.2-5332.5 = 2.36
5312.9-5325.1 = 2.73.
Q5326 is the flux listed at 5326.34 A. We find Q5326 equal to 2.383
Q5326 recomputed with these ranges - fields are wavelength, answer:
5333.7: 2.638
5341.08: 2.154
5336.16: 2.697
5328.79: 1.72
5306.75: 2.664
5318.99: 2.919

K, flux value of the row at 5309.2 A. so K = 2.82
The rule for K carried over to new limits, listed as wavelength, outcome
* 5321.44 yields 2.651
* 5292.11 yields 2.9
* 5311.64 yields 2.929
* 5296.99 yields 2.47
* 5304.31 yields 2.737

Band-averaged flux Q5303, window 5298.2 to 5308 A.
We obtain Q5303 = 2.54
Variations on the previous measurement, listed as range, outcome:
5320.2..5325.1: 2.6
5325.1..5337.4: 2.38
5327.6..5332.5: 2.1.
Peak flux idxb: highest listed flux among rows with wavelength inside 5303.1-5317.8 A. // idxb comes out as 2.929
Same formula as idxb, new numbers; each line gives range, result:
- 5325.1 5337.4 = 2.697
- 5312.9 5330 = 2.919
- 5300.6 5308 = 2.737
